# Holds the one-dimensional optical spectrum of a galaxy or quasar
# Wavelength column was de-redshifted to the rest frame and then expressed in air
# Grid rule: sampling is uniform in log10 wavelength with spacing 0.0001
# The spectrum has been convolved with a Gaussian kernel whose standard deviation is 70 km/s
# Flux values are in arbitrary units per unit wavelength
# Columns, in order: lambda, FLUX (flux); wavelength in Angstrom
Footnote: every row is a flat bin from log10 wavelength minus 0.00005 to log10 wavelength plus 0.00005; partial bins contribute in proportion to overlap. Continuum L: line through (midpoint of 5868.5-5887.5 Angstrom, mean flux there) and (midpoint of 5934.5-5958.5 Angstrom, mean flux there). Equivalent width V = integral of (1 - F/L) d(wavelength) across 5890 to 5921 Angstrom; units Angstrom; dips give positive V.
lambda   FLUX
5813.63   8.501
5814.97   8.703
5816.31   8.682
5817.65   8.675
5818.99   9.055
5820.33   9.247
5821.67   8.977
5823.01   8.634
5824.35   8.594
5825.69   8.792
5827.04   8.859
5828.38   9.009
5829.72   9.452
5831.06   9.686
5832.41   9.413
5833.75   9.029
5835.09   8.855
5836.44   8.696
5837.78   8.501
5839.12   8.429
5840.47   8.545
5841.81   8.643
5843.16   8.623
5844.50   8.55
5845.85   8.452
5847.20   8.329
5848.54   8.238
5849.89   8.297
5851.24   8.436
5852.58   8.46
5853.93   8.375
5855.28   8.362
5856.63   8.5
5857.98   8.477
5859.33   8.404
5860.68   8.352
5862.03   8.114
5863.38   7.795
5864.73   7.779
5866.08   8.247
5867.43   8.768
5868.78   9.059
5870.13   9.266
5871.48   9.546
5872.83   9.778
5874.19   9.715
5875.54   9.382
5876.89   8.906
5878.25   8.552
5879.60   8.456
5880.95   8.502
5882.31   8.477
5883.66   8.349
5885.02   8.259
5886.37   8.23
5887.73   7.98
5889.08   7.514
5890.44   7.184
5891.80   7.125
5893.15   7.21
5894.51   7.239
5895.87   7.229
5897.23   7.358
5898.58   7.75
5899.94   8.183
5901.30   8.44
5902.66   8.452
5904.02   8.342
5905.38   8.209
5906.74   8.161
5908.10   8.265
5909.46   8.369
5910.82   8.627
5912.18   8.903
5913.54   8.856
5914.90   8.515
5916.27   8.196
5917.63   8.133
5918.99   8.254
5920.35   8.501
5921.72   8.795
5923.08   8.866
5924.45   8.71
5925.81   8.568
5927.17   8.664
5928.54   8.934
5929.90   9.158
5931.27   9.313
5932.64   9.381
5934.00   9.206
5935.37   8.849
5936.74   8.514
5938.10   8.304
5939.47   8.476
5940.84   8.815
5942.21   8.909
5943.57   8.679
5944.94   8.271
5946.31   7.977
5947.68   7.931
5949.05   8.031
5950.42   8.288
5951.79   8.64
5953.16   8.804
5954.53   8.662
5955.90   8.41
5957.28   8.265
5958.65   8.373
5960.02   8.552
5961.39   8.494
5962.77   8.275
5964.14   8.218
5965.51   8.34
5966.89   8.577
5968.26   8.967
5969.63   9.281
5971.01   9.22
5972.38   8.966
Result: 2.2 Angstrom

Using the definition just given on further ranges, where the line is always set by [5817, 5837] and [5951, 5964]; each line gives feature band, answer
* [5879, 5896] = 1.78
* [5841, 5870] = 1.55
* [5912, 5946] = -0.42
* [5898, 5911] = 0.63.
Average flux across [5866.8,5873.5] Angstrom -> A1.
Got 9.3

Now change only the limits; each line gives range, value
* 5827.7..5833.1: 9.39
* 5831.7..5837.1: 8.99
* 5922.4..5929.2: 8.75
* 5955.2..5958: 8.32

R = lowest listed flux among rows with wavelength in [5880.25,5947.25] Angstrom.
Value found 7.125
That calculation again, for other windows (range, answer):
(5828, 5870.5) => 7.779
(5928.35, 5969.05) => 7.931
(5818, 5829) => 8.594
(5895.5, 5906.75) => 7.229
